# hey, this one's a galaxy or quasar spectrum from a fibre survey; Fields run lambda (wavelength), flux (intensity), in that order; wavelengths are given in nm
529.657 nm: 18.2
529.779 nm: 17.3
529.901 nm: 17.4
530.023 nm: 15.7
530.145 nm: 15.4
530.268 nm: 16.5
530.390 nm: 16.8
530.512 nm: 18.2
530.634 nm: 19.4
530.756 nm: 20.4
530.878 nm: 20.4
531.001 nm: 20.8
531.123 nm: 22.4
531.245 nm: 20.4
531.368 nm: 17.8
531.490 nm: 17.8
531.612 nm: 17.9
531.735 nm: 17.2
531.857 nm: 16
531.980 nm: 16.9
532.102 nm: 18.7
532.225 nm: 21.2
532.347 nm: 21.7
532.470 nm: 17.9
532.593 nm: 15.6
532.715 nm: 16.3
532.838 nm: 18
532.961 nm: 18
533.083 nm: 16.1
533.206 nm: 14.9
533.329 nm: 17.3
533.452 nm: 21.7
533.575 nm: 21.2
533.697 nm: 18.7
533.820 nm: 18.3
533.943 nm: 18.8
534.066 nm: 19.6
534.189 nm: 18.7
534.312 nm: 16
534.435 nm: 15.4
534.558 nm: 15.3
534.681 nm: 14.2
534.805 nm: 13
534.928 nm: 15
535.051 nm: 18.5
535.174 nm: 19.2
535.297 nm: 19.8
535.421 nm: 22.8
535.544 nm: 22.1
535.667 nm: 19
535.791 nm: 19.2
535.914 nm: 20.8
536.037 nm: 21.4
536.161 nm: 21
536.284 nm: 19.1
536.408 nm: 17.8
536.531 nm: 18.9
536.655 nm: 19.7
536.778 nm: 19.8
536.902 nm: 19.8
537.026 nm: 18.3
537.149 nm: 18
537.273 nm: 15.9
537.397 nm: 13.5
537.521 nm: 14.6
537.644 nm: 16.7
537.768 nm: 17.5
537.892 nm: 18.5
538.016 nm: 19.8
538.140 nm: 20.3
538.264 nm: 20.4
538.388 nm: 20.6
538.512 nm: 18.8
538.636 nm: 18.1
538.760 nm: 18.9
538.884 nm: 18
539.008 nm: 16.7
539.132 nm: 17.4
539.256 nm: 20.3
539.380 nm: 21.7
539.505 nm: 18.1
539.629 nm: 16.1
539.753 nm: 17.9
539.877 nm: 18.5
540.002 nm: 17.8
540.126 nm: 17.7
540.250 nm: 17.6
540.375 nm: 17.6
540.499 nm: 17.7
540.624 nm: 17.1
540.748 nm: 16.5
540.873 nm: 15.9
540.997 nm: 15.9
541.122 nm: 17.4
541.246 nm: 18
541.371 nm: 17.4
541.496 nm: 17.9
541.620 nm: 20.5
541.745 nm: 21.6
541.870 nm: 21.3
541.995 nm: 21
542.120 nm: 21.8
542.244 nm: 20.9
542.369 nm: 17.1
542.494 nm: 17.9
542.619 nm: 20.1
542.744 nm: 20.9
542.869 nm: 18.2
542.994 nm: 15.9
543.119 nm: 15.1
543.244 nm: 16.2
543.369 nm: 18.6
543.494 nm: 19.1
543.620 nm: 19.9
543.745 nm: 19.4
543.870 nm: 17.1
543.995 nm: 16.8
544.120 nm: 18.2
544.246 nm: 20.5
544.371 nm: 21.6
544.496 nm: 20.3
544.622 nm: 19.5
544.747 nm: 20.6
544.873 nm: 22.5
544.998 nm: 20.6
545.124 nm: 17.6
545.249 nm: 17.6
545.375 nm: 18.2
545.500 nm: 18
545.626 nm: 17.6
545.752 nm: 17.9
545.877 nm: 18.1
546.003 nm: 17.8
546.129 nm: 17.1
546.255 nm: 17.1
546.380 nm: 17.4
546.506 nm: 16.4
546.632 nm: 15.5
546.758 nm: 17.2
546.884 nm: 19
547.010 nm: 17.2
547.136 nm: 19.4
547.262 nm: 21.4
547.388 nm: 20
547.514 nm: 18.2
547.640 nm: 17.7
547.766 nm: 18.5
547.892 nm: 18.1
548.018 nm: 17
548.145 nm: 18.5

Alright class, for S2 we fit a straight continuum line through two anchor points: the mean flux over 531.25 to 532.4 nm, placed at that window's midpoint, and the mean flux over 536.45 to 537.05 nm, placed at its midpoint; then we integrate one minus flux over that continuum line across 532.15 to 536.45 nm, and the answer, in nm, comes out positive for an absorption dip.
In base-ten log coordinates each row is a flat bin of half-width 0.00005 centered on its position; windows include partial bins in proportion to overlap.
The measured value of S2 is 0.110 nm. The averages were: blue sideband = 18.4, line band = 18.4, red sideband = 19.3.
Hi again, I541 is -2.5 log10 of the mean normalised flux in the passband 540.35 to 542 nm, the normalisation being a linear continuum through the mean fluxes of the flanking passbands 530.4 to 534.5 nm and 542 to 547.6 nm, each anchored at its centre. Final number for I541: 0.02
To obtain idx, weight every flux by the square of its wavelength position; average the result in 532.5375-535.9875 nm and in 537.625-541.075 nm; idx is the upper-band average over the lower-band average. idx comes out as 1.03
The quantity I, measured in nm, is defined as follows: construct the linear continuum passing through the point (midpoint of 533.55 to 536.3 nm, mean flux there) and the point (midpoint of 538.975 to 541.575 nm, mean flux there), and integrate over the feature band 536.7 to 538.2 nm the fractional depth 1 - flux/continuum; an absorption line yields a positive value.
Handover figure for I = 0.03 nm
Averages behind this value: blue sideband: 18.5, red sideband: 17.7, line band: 17.7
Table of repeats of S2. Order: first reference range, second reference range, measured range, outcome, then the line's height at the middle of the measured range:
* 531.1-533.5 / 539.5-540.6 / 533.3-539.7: -0.23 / 17.8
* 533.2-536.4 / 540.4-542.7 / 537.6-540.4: 0.02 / 18.6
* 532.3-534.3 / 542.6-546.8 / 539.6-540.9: 0.07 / 18.3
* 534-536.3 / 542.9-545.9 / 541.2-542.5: -0.08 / 18.6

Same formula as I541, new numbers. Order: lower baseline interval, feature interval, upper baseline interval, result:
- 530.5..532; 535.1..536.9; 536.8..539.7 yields -0.09 mag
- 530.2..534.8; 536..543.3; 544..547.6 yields 0.00 mag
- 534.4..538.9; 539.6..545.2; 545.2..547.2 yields -0.04 mag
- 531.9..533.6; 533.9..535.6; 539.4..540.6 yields 0.02 mag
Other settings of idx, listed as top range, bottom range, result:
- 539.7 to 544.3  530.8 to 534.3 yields 1.02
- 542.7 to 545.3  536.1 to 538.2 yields 1.06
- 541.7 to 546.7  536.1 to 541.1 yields 1.05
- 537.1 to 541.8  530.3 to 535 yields 1.02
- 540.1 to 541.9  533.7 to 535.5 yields 1.05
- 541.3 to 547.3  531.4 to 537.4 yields 1.06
